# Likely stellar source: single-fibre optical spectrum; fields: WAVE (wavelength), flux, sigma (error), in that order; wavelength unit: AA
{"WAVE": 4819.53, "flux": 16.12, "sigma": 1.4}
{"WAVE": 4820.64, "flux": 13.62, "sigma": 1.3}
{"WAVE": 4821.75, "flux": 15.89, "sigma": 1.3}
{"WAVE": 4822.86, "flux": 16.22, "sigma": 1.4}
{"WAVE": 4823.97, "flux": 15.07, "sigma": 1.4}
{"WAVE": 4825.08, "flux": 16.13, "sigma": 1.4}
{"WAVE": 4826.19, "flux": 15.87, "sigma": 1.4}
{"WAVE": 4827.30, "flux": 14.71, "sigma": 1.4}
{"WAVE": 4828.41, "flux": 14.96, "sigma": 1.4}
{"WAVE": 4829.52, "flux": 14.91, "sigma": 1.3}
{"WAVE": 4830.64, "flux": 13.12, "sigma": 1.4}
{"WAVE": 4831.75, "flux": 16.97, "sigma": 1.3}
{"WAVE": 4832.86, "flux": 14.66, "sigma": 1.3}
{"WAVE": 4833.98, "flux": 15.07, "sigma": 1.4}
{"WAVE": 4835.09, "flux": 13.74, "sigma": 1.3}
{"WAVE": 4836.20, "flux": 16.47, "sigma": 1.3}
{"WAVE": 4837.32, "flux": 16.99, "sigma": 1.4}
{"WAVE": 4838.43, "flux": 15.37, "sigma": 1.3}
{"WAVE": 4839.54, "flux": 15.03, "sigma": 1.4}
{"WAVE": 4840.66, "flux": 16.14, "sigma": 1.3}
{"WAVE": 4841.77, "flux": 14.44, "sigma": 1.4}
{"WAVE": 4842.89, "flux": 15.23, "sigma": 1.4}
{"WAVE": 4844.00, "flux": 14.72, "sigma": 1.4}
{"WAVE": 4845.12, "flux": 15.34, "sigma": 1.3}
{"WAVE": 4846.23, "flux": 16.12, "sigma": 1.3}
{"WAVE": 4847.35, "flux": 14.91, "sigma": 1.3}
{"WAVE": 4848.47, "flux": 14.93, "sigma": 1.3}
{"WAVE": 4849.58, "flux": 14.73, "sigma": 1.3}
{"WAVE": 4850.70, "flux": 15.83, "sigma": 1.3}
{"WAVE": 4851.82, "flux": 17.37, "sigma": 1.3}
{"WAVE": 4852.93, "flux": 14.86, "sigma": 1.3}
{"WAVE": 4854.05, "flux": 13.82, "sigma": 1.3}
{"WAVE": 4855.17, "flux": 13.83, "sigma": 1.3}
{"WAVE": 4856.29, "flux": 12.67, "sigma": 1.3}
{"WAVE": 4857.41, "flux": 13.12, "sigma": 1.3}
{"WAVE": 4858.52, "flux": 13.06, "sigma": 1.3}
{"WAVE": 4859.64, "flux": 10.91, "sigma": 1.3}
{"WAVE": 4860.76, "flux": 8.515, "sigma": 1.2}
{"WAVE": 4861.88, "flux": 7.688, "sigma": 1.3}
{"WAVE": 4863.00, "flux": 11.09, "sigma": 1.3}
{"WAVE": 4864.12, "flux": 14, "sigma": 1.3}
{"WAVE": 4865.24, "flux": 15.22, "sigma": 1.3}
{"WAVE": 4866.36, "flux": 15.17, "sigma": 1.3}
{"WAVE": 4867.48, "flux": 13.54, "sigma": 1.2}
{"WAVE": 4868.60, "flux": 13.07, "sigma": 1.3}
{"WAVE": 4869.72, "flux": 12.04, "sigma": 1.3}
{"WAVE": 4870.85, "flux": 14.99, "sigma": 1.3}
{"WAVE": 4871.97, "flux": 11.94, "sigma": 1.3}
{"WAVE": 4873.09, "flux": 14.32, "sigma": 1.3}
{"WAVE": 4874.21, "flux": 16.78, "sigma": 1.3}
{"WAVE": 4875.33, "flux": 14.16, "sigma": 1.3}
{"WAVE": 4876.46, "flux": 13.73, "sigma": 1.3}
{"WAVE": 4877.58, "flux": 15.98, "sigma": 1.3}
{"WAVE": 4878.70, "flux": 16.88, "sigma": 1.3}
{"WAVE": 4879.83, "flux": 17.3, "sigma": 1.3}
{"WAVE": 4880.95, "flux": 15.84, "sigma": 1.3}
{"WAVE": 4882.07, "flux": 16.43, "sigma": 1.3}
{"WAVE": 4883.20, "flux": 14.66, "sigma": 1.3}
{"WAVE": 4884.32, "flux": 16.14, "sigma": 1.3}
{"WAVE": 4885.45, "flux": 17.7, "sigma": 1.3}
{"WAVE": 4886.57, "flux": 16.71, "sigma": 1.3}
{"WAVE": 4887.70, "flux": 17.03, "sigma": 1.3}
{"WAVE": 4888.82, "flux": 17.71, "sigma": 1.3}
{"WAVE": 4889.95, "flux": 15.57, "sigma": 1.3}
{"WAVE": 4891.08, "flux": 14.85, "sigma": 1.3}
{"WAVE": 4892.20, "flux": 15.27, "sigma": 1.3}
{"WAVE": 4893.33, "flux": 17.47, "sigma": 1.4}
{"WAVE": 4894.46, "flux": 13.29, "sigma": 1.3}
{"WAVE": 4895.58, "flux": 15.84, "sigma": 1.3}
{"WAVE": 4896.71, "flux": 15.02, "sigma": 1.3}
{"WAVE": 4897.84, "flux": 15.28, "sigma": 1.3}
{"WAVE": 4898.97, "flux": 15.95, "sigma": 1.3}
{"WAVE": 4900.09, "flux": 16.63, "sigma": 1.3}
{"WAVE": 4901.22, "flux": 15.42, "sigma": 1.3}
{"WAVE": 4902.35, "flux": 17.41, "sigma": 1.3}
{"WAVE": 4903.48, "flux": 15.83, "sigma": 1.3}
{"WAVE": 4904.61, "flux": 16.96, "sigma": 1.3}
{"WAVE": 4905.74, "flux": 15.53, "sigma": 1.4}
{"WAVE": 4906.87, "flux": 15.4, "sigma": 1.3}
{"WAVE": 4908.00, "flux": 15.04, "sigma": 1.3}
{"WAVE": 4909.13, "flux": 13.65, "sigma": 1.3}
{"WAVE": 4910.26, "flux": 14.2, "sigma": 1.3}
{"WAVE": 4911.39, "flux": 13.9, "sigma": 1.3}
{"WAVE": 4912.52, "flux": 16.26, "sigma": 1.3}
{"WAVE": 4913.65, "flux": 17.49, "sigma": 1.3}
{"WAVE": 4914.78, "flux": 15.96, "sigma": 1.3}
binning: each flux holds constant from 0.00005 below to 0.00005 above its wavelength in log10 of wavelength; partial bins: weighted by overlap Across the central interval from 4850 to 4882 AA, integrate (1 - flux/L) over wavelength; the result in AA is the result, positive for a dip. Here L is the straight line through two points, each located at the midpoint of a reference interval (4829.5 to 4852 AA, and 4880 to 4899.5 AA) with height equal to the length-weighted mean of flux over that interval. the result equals 3.59 AA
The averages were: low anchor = 15.3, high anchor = 16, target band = 13.9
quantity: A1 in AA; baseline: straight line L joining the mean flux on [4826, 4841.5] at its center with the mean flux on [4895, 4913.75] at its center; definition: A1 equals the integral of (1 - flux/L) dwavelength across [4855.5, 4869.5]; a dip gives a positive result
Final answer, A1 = 2.8 AA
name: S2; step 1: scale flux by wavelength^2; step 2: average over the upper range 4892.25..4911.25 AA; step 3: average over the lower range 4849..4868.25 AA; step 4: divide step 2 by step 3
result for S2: 1.19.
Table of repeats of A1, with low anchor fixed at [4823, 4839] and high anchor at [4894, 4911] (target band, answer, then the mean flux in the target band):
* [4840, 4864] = 2.45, 13.8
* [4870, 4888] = -0.22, 15.6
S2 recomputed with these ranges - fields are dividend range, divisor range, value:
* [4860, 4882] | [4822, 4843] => 0.92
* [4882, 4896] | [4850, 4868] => 1.23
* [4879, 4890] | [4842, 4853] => 1.09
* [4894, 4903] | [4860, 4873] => 1.27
